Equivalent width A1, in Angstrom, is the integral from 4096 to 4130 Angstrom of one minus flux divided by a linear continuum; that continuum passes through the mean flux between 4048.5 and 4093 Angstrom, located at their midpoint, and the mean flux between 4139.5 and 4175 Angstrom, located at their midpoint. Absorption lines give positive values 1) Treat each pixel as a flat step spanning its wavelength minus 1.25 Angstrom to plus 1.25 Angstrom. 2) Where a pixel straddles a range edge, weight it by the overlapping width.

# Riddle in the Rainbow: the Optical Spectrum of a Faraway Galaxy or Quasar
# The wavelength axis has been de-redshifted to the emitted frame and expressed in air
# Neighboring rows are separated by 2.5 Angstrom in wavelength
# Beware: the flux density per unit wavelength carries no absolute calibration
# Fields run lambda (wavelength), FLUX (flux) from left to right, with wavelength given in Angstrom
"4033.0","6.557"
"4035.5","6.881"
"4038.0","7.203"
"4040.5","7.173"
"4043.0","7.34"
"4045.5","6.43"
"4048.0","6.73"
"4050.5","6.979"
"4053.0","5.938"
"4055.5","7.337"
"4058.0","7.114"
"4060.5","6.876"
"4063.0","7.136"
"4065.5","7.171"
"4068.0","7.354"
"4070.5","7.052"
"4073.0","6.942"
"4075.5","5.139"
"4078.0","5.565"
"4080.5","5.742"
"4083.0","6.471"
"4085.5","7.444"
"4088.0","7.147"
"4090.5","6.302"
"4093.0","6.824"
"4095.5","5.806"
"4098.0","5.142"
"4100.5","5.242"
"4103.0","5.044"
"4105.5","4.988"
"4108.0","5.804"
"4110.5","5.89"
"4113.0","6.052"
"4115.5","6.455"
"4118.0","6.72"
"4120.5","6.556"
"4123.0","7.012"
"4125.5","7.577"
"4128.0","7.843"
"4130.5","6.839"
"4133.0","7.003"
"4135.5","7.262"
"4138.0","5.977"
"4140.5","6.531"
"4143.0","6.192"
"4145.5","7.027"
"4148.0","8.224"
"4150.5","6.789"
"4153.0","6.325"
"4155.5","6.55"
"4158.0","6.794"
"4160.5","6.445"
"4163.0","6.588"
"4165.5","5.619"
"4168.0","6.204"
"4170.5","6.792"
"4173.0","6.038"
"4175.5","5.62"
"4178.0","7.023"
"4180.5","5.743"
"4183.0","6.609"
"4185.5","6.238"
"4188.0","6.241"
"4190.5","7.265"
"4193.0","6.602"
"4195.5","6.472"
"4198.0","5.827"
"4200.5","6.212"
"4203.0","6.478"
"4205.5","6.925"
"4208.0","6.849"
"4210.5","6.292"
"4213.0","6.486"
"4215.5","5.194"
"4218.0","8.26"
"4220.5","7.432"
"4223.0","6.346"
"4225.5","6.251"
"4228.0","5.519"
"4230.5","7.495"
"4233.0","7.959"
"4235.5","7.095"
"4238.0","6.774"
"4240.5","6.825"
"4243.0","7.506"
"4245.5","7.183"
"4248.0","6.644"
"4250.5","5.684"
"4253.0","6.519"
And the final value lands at 2.3 Angstrom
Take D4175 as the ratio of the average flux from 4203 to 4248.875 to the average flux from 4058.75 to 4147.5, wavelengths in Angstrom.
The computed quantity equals 1.1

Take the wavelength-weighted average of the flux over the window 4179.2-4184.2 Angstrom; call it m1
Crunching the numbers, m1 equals 6.18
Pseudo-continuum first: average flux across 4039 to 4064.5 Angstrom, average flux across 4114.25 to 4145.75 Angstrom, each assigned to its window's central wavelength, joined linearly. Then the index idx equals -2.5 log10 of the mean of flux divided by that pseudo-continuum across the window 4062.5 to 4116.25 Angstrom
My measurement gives 0.113 mag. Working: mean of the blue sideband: 6.91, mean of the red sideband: 6.84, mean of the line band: 6.2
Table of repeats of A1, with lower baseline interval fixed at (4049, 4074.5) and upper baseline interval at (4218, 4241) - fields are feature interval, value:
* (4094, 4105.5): 2.7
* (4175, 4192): 1.3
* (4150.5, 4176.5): 2.3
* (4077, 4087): 0.9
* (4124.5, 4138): -0.4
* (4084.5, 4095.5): 0.3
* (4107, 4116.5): 1.2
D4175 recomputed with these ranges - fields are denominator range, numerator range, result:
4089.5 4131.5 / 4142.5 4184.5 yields 1.04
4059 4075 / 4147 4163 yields 0.97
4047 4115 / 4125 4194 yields 1.05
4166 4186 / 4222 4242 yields 1.09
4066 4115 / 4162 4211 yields 1.04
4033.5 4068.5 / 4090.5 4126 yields 0.87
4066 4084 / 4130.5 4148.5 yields 1.07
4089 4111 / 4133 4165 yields 1.18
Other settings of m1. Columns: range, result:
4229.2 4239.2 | 7.32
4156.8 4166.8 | 6.36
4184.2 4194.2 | 6.59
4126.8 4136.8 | 7.23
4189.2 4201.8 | 6.47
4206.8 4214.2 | 6.54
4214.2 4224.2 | 6.81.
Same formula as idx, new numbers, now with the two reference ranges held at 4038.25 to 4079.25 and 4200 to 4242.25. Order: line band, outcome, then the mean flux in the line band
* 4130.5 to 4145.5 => 0.02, 6.65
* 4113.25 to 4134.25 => -0.03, 6.96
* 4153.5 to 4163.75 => 0.03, 6.57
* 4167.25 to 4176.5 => 0.10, 6.18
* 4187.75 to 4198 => 0.03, 6.58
